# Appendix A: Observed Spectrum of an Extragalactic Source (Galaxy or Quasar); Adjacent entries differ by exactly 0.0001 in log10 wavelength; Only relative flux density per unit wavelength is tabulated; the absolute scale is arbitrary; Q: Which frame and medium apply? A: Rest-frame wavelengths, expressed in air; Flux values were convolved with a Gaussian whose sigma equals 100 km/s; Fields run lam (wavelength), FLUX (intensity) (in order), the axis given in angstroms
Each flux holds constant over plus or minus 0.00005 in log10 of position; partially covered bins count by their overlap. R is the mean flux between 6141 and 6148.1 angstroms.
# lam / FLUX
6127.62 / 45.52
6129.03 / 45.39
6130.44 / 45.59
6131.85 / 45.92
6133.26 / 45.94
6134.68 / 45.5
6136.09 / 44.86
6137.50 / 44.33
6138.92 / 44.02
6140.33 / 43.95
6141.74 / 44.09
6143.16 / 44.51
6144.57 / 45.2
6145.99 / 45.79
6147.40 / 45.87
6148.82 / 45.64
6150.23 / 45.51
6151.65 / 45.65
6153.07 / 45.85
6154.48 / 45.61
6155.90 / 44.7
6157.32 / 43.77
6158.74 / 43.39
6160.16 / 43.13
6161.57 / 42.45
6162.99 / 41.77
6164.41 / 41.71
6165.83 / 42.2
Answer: 45.1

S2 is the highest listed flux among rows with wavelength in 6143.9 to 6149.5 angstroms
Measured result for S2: 45.87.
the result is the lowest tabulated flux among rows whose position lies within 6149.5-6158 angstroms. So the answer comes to 43.77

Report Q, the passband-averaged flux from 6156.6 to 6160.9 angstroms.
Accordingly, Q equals 43.4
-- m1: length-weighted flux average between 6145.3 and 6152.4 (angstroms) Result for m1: 45.7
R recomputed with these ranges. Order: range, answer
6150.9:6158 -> 45.1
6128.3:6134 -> 45.7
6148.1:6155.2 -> 45.6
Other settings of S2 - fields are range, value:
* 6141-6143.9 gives 44.51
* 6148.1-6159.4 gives 45.85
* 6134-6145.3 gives 45.5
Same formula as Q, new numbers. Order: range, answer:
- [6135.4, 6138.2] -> 44.6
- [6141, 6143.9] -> 44.4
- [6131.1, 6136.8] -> 45.6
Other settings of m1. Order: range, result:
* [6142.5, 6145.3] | 44.9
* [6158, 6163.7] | 42.7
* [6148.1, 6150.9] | 45.6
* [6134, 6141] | 44.5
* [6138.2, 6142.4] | 44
